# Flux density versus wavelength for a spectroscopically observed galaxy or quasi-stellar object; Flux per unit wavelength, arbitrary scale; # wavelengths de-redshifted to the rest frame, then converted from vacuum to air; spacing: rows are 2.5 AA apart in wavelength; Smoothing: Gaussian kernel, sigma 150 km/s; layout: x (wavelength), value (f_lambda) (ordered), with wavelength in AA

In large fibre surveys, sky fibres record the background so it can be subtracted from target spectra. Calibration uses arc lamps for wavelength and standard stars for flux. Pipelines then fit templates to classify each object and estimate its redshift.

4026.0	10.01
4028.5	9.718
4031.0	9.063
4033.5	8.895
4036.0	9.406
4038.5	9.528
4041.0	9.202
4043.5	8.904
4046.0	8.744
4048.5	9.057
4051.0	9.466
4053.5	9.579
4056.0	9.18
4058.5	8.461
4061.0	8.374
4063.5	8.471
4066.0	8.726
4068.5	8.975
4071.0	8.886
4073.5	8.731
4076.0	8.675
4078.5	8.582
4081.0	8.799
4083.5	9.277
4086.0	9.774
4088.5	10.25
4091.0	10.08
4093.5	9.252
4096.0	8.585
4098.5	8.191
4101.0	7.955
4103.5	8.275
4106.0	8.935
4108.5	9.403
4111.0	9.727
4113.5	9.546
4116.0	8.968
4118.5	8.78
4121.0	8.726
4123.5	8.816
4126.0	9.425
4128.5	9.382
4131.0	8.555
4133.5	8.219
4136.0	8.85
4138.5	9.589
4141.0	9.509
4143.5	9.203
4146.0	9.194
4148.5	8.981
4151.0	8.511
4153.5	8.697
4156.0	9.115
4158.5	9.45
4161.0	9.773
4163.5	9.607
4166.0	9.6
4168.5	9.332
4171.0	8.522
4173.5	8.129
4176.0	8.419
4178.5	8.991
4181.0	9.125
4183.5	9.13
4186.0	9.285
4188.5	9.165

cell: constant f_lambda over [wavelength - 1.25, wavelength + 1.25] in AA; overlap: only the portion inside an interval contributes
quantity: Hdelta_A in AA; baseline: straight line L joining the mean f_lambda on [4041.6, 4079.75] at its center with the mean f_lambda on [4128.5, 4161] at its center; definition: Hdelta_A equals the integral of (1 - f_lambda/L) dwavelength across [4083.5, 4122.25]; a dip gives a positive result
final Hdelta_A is -0.7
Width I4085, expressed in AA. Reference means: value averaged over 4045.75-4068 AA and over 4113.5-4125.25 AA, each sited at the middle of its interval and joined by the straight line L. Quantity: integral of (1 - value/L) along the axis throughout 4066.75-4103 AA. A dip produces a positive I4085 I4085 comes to -0.3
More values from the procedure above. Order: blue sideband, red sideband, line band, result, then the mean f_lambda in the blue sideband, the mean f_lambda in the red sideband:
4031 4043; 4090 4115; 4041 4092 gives 0.3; 9.22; 8.98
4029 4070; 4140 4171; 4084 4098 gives -0.6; 9.01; 9.22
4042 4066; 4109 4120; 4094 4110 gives 1.0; 8.91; 9.25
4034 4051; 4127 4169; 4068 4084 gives 0.6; 9.15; 9.15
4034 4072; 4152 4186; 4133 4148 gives -0.1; 9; 9.07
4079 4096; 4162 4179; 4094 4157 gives 2.0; 9.46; 8.95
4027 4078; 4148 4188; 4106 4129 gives -0.4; 9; 9.05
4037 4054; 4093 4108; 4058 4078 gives 0.6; 9.2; 8.54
